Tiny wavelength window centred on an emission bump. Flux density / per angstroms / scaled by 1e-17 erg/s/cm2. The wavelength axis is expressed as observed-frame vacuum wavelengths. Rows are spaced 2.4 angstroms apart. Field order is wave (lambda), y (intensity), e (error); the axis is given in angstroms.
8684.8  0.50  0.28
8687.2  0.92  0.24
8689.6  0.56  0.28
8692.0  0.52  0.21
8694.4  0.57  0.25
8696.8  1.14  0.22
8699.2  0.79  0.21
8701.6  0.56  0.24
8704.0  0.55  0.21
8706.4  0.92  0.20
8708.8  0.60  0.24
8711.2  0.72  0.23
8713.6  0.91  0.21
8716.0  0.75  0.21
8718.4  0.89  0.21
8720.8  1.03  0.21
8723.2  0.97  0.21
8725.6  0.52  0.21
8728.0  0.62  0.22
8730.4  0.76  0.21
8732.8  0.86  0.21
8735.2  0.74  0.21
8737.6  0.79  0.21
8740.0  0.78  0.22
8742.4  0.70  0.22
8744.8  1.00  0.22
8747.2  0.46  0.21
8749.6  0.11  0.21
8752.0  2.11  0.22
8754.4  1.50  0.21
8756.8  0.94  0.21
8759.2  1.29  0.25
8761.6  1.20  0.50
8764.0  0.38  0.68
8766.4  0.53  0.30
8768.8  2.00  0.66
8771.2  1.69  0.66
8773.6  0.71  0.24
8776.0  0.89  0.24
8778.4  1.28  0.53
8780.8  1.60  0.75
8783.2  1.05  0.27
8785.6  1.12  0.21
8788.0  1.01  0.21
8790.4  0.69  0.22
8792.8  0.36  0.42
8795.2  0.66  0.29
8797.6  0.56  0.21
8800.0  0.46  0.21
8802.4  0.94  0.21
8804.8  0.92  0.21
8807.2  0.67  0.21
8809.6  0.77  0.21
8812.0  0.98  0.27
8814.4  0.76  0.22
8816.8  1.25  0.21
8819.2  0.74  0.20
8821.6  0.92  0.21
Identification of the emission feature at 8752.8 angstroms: [S II] 6716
